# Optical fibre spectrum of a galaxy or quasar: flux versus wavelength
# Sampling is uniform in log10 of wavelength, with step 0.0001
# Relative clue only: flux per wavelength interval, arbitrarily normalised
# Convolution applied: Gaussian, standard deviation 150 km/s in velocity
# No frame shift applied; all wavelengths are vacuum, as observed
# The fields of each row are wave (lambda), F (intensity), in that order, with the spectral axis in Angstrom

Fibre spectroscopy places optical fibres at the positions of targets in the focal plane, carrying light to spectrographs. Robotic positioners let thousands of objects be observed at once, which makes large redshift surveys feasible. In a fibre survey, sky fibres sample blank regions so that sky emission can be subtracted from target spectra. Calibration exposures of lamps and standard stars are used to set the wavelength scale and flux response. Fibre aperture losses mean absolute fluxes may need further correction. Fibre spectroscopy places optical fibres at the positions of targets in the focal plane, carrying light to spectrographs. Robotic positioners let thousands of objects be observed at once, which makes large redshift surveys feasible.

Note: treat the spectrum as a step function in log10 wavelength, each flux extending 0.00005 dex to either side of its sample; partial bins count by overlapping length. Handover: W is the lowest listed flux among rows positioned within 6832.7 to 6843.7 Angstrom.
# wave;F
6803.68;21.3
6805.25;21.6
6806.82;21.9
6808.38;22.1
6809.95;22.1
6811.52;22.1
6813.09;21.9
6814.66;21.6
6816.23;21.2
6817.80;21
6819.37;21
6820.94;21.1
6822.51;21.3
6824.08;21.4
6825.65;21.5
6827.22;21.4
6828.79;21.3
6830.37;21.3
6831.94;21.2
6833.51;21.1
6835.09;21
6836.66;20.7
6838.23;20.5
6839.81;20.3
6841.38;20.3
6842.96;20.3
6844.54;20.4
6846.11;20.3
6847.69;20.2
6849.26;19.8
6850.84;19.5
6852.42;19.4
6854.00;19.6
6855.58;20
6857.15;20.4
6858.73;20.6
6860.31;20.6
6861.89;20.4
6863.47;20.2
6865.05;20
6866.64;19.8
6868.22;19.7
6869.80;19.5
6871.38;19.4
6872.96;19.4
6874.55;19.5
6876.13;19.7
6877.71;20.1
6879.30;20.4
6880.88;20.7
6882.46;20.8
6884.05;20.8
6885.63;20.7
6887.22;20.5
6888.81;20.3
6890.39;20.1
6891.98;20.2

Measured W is 20.3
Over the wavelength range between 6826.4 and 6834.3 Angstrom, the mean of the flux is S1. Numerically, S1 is 21.3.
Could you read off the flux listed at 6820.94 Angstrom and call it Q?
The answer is 21.1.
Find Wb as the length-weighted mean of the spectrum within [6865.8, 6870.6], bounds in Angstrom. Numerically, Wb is 19.7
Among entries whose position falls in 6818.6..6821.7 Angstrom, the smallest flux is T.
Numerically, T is 21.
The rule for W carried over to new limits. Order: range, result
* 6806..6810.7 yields 21.9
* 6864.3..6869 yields 19.7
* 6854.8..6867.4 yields 19.8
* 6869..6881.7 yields 19.4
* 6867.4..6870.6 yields 19.5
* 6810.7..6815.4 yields 21.6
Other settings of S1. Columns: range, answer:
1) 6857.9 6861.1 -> 20.6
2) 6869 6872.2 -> 19.5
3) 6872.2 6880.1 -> 19.8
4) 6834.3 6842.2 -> 20.6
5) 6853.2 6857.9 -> 20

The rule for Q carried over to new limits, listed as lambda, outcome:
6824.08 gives 21.4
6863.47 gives 20.2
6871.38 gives 19.4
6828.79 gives 21.3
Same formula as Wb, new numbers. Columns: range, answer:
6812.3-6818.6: 21.4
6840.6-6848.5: 20.3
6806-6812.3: 22.1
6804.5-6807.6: 21.8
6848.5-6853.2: 19.5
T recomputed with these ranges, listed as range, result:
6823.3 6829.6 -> 21.3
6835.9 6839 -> 20.5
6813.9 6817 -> 21.2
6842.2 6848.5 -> 20.2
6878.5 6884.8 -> 20.4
